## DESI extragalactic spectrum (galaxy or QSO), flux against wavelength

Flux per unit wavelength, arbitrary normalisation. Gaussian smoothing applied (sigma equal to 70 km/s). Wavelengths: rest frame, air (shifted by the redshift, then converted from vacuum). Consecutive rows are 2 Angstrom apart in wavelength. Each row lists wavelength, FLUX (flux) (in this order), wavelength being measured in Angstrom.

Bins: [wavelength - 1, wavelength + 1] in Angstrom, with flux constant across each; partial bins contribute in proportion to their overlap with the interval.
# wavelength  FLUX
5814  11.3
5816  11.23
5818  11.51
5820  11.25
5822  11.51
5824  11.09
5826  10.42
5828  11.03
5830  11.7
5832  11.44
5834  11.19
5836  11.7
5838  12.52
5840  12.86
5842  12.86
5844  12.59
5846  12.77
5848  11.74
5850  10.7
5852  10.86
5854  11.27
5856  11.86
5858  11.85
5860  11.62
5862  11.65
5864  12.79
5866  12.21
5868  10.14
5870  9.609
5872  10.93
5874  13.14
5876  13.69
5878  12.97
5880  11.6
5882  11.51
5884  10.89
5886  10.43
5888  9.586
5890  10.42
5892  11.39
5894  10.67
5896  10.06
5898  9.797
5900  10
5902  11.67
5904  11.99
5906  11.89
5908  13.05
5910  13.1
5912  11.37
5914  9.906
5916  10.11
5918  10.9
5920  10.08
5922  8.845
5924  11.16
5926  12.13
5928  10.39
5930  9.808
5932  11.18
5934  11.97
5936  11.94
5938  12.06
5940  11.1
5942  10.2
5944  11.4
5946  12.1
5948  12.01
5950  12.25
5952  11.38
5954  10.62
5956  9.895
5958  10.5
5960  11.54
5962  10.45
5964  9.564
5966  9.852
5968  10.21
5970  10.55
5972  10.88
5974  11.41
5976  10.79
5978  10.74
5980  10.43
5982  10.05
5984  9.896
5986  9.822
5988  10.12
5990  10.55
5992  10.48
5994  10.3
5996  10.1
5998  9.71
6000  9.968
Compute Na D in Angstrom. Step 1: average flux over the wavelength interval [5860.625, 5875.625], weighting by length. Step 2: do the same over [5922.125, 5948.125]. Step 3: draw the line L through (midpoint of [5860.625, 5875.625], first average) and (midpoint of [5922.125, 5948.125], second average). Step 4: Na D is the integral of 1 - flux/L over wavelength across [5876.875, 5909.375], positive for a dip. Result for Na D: 0.86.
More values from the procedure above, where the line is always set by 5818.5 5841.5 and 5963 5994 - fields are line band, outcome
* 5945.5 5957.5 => -0.84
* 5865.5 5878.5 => -0.63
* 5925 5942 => -0.86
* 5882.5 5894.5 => 0.52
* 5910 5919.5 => 0.05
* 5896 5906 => 0.08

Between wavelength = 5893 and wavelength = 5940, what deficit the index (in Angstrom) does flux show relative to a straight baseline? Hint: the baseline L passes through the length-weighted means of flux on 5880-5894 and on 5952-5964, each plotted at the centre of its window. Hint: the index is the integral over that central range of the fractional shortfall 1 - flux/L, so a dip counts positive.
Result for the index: -1.6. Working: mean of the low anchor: 10.8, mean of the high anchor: 10.6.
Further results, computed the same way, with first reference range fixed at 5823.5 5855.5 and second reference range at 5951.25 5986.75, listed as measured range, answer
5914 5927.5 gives 0.54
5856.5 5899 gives 0.15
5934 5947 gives -0.92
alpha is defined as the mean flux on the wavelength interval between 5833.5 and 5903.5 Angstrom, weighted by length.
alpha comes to 11.5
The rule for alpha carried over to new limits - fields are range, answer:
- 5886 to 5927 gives 10.9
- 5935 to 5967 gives 11.1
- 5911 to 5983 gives 10.8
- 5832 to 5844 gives 12.2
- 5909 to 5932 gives 10.7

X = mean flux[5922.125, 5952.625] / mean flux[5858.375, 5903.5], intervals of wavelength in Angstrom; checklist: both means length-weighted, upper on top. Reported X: 1.0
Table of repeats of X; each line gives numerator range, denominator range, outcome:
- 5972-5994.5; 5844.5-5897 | 0.92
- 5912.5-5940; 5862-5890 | 0.94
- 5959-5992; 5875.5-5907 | 0.94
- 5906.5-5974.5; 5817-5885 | 0.94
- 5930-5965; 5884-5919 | 1.02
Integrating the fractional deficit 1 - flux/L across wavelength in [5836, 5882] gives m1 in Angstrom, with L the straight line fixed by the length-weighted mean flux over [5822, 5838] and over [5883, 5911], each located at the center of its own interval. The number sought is -2.8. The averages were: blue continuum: 11.3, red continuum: 11.1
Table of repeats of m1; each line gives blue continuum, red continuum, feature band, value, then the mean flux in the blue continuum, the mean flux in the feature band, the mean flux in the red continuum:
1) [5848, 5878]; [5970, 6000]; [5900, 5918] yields -0.55 Angstrom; 11.6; 11.5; 10.4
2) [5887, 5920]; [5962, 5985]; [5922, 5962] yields -1.92 Angstrom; 11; 11.2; 10.4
